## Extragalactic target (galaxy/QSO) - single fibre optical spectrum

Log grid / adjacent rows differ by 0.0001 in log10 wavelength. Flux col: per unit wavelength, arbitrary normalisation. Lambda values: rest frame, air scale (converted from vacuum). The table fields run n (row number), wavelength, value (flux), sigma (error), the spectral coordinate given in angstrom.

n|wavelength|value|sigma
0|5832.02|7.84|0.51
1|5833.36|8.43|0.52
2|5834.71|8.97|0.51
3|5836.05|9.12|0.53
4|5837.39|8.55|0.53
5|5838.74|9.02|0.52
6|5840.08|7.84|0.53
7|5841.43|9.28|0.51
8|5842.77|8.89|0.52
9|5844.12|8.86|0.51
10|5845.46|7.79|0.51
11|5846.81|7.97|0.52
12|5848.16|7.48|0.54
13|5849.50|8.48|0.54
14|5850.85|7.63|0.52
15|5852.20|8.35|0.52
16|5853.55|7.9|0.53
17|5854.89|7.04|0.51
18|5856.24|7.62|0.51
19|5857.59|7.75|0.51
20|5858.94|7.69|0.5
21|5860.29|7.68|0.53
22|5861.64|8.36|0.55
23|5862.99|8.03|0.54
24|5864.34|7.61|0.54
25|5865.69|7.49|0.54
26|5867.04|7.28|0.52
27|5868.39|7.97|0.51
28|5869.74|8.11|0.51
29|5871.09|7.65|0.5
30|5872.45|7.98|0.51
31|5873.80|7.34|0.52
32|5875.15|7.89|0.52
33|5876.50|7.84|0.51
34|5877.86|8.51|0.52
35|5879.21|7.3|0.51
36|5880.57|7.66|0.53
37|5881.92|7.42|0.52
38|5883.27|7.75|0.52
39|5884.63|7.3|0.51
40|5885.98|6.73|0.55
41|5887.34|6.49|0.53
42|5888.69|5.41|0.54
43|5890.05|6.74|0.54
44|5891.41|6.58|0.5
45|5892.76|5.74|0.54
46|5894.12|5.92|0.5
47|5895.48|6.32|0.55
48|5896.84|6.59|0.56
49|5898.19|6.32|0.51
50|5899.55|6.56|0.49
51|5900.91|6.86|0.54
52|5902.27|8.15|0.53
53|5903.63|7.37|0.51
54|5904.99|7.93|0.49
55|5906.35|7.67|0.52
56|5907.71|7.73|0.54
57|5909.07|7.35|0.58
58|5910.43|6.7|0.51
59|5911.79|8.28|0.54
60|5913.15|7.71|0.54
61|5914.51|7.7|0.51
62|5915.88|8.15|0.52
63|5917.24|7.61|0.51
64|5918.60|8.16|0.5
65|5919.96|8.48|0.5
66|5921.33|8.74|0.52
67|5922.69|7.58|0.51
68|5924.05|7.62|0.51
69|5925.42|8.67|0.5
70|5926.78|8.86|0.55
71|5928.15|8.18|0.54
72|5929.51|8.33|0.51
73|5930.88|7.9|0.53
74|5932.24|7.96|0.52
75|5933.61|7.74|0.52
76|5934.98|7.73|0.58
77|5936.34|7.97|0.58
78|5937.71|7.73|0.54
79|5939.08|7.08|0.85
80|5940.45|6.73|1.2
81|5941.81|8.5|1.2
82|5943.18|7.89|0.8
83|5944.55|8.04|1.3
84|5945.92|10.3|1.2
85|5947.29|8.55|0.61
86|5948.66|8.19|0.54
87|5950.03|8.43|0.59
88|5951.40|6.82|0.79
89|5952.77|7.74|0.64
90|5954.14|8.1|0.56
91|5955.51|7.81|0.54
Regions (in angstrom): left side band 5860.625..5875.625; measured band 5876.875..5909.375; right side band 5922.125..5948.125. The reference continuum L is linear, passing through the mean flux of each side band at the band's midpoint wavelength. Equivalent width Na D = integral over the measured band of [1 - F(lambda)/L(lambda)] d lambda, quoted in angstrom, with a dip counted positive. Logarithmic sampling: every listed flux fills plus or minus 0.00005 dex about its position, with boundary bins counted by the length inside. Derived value 3.6 angstrom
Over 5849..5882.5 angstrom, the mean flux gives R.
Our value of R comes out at 7.78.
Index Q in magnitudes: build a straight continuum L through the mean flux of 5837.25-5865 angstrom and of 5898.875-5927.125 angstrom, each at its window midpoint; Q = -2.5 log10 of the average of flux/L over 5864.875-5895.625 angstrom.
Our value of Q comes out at 0.11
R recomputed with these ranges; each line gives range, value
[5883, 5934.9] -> 7.42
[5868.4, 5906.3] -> 7.15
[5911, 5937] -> 8.07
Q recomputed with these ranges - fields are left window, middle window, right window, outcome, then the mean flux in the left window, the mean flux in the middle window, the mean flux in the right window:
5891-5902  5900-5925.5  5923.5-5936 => -0.08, 6.42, 7.78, 8.11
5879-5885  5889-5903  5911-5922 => 0.18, 7.51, 6.55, 8.09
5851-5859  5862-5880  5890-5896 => -0.10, 7.72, 7.78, 6.21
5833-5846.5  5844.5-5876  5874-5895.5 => 0.01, 8.66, 7.8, 7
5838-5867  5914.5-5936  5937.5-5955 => -0.01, 8.02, 8.1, 8.01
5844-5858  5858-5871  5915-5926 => 0.02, 7.86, 7.8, 8.11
